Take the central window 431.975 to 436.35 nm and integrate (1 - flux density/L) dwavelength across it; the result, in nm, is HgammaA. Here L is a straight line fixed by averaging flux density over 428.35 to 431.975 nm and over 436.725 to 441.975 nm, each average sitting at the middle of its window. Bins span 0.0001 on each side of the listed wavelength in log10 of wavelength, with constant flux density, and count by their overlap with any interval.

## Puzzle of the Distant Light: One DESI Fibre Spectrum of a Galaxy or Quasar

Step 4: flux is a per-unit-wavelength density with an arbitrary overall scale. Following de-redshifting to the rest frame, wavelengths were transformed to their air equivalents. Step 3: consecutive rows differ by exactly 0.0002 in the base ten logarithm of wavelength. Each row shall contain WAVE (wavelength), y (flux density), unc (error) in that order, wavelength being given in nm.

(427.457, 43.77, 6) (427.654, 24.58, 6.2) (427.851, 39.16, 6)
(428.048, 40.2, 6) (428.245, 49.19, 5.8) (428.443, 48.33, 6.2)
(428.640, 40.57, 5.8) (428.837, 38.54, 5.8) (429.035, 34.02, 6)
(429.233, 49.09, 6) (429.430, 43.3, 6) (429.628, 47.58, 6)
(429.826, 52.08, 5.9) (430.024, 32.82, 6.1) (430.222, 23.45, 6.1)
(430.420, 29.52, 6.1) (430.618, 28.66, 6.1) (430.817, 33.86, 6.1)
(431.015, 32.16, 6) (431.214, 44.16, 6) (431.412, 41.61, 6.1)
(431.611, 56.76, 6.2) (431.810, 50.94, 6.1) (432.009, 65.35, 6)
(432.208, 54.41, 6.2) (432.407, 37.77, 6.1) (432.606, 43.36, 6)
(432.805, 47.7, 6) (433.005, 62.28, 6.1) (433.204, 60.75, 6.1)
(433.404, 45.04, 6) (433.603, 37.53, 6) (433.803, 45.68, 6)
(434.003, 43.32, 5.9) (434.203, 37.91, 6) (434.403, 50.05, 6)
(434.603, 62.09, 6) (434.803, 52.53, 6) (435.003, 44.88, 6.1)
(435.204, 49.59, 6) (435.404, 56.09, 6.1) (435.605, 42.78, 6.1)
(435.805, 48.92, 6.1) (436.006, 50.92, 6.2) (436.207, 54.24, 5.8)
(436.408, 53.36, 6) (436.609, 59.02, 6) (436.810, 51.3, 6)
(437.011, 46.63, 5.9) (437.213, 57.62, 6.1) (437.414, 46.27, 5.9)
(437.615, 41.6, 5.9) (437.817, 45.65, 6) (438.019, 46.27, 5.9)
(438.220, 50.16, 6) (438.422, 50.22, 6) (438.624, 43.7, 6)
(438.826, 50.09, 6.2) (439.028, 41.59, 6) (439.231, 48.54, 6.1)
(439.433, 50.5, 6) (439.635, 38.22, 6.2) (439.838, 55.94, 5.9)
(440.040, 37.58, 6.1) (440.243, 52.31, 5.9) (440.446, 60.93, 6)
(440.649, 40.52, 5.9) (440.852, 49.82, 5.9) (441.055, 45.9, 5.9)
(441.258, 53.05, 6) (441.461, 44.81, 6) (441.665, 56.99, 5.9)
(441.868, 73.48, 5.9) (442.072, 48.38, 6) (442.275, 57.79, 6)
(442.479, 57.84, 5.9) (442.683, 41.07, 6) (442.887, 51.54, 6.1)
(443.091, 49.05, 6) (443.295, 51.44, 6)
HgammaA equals -0.49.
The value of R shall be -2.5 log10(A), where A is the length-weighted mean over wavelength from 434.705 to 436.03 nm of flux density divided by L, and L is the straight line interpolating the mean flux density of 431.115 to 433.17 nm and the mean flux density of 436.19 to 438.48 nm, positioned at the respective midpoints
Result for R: 0.022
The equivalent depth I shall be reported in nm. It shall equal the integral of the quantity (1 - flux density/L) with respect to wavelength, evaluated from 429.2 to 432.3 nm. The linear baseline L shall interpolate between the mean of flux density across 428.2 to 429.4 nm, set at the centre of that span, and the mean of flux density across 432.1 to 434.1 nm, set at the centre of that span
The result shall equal 0.18 nm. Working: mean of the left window 43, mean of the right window 47.9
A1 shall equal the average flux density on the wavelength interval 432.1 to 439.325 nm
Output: 48.9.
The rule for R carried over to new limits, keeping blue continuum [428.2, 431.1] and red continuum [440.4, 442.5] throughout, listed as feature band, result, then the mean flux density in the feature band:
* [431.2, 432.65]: -0.20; 49.8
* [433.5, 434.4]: 0.05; 42.1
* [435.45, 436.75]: -0.11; 51.7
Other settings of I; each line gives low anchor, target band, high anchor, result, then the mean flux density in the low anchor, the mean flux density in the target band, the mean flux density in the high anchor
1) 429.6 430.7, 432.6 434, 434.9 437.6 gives -0.19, 35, 48.9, 50.6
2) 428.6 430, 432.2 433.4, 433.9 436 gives -0.09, 43.2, 50.3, 48.9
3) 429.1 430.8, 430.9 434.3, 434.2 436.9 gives -0.24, 38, 47.4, 51.5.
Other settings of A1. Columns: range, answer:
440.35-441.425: 49.7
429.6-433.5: 44.5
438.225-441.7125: 48.2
